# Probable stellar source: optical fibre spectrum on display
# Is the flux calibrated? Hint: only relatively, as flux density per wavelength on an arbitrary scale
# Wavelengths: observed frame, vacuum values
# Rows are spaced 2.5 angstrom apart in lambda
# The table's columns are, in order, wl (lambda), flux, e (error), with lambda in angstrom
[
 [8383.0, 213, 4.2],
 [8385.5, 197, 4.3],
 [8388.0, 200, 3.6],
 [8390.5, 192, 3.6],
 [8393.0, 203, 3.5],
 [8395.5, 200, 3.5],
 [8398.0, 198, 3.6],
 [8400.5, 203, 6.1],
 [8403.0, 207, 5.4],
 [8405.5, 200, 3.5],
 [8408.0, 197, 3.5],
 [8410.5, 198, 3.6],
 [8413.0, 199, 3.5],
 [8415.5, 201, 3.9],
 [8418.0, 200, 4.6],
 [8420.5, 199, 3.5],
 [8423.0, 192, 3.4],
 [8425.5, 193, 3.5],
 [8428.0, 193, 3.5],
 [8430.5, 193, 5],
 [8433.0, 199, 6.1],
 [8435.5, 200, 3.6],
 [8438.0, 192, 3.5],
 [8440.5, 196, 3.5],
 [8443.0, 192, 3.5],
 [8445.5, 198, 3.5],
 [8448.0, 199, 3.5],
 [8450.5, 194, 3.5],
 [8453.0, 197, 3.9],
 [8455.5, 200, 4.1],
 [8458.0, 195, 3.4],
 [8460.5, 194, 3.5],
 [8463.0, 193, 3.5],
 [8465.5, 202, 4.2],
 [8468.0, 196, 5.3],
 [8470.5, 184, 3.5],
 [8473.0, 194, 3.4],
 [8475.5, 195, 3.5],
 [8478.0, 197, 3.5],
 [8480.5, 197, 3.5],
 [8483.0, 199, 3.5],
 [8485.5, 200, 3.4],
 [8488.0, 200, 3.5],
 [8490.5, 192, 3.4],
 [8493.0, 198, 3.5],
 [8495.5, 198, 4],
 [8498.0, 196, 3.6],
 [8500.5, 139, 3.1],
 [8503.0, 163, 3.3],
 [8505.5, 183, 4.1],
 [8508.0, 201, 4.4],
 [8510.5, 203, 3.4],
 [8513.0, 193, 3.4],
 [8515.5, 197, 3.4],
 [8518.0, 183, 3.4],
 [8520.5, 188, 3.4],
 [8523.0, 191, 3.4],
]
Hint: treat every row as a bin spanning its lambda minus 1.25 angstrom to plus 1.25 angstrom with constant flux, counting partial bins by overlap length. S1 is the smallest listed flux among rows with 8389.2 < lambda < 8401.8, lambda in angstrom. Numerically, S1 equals 192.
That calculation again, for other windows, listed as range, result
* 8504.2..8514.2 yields 183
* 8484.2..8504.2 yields 139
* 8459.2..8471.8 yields 184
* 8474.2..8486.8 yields 195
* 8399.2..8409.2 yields 197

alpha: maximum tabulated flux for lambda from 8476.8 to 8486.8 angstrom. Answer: 200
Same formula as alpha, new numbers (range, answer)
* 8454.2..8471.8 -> 202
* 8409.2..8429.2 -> 201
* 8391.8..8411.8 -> 207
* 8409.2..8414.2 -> 199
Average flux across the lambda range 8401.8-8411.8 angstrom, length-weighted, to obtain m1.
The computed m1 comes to 200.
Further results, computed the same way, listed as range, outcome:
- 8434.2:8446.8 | 196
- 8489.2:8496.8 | 196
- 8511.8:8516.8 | 195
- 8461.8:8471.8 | 194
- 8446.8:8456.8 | 197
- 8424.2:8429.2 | 193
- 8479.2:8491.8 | 198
